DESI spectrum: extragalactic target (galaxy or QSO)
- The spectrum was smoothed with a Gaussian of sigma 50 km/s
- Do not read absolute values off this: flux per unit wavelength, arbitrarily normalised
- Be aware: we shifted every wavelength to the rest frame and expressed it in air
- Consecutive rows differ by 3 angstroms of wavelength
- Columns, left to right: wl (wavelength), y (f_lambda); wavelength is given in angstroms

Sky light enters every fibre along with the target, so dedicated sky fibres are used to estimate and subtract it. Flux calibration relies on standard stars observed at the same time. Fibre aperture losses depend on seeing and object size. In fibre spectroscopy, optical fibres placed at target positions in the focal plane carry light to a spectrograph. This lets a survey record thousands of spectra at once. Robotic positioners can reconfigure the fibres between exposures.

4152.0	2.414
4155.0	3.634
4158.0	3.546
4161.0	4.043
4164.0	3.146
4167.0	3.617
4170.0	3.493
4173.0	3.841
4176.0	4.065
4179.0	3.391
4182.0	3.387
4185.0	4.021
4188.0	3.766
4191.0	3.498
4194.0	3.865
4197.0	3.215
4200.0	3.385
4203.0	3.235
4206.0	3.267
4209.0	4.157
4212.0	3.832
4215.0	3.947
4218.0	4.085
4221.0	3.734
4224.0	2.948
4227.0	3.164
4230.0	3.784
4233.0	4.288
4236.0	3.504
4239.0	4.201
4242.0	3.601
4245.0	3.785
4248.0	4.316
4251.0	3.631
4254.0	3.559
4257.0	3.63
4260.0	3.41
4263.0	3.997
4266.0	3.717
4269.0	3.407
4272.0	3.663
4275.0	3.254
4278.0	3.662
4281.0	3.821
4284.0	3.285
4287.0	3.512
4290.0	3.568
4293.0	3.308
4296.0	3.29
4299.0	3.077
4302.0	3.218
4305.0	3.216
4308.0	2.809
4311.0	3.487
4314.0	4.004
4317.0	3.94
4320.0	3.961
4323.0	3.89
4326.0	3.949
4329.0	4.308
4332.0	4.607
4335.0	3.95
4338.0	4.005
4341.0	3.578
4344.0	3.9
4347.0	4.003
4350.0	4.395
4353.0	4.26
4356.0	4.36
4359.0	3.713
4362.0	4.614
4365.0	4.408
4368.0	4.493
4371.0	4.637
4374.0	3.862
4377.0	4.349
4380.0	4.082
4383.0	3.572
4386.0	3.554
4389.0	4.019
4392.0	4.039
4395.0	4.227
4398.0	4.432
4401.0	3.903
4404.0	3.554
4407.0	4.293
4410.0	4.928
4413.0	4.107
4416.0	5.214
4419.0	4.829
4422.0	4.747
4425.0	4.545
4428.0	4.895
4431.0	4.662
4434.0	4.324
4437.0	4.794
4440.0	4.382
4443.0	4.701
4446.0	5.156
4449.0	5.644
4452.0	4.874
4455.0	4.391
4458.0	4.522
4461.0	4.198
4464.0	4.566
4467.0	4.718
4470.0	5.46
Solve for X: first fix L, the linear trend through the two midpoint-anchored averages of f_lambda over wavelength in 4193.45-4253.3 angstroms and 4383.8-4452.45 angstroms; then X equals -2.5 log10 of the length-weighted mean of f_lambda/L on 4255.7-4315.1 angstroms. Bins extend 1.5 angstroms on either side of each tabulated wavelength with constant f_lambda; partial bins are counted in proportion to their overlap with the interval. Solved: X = 0.142 mag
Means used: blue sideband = 3.69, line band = 3.46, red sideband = 4.5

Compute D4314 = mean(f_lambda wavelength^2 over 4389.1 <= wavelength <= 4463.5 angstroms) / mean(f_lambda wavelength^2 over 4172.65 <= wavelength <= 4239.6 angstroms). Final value 1.4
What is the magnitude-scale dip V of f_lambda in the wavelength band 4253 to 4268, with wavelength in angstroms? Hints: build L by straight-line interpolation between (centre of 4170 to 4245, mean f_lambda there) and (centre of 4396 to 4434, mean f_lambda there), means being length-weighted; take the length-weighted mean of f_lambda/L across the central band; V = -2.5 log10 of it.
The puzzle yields 0.065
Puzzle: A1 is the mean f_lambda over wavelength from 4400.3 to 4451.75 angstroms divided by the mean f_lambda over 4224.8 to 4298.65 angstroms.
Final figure 1.28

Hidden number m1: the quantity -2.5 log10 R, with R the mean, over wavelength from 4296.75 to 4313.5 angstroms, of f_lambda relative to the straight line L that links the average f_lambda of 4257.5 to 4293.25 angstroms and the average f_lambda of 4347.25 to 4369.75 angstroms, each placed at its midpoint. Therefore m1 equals 0.19 mag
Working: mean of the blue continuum 3.56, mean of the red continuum 4.31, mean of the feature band 3.22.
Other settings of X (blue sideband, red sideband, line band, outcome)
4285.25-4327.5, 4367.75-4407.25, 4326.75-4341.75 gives -0.11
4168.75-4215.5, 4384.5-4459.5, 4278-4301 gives 0.17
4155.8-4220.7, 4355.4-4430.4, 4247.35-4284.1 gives 0.07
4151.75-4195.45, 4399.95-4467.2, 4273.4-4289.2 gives 0.15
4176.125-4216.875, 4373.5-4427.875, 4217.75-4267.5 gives 0.02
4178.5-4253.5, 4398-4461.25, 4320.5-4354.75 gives 0.03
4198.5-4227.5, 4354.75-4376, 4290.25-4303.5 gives 0.22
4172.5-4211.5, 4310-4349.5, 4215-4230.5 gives 0.04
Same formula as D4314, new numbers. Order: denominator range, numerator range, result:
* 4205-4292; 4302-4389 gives 1.13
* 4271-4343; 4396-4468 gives 1.34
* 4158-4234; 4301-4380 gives 1.18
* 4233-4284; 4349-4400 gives 1.19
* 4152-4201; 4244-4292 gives 1.06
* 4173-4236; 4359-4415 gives 1.24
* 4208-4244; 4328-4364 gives 1.16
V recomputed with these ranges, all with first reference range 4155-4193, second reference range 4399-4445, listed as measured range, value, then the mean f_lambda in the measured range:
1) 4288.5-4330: 0.161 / 3.56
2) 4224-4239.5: 0.051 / 3.68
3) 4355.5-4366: 0.014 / 4.26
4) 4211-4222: -0.030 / 3.91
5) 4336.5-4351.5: 0.074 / 3.98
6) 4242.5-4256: 0.034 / 3.8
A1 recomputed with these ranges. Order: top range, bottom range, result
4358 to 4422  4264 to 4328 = 1.20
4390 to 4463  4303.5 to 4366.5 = 1.15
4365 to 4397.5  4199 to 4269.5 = 1.11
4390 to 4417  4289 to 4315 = 1.29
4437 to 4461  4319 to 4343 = 1.18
